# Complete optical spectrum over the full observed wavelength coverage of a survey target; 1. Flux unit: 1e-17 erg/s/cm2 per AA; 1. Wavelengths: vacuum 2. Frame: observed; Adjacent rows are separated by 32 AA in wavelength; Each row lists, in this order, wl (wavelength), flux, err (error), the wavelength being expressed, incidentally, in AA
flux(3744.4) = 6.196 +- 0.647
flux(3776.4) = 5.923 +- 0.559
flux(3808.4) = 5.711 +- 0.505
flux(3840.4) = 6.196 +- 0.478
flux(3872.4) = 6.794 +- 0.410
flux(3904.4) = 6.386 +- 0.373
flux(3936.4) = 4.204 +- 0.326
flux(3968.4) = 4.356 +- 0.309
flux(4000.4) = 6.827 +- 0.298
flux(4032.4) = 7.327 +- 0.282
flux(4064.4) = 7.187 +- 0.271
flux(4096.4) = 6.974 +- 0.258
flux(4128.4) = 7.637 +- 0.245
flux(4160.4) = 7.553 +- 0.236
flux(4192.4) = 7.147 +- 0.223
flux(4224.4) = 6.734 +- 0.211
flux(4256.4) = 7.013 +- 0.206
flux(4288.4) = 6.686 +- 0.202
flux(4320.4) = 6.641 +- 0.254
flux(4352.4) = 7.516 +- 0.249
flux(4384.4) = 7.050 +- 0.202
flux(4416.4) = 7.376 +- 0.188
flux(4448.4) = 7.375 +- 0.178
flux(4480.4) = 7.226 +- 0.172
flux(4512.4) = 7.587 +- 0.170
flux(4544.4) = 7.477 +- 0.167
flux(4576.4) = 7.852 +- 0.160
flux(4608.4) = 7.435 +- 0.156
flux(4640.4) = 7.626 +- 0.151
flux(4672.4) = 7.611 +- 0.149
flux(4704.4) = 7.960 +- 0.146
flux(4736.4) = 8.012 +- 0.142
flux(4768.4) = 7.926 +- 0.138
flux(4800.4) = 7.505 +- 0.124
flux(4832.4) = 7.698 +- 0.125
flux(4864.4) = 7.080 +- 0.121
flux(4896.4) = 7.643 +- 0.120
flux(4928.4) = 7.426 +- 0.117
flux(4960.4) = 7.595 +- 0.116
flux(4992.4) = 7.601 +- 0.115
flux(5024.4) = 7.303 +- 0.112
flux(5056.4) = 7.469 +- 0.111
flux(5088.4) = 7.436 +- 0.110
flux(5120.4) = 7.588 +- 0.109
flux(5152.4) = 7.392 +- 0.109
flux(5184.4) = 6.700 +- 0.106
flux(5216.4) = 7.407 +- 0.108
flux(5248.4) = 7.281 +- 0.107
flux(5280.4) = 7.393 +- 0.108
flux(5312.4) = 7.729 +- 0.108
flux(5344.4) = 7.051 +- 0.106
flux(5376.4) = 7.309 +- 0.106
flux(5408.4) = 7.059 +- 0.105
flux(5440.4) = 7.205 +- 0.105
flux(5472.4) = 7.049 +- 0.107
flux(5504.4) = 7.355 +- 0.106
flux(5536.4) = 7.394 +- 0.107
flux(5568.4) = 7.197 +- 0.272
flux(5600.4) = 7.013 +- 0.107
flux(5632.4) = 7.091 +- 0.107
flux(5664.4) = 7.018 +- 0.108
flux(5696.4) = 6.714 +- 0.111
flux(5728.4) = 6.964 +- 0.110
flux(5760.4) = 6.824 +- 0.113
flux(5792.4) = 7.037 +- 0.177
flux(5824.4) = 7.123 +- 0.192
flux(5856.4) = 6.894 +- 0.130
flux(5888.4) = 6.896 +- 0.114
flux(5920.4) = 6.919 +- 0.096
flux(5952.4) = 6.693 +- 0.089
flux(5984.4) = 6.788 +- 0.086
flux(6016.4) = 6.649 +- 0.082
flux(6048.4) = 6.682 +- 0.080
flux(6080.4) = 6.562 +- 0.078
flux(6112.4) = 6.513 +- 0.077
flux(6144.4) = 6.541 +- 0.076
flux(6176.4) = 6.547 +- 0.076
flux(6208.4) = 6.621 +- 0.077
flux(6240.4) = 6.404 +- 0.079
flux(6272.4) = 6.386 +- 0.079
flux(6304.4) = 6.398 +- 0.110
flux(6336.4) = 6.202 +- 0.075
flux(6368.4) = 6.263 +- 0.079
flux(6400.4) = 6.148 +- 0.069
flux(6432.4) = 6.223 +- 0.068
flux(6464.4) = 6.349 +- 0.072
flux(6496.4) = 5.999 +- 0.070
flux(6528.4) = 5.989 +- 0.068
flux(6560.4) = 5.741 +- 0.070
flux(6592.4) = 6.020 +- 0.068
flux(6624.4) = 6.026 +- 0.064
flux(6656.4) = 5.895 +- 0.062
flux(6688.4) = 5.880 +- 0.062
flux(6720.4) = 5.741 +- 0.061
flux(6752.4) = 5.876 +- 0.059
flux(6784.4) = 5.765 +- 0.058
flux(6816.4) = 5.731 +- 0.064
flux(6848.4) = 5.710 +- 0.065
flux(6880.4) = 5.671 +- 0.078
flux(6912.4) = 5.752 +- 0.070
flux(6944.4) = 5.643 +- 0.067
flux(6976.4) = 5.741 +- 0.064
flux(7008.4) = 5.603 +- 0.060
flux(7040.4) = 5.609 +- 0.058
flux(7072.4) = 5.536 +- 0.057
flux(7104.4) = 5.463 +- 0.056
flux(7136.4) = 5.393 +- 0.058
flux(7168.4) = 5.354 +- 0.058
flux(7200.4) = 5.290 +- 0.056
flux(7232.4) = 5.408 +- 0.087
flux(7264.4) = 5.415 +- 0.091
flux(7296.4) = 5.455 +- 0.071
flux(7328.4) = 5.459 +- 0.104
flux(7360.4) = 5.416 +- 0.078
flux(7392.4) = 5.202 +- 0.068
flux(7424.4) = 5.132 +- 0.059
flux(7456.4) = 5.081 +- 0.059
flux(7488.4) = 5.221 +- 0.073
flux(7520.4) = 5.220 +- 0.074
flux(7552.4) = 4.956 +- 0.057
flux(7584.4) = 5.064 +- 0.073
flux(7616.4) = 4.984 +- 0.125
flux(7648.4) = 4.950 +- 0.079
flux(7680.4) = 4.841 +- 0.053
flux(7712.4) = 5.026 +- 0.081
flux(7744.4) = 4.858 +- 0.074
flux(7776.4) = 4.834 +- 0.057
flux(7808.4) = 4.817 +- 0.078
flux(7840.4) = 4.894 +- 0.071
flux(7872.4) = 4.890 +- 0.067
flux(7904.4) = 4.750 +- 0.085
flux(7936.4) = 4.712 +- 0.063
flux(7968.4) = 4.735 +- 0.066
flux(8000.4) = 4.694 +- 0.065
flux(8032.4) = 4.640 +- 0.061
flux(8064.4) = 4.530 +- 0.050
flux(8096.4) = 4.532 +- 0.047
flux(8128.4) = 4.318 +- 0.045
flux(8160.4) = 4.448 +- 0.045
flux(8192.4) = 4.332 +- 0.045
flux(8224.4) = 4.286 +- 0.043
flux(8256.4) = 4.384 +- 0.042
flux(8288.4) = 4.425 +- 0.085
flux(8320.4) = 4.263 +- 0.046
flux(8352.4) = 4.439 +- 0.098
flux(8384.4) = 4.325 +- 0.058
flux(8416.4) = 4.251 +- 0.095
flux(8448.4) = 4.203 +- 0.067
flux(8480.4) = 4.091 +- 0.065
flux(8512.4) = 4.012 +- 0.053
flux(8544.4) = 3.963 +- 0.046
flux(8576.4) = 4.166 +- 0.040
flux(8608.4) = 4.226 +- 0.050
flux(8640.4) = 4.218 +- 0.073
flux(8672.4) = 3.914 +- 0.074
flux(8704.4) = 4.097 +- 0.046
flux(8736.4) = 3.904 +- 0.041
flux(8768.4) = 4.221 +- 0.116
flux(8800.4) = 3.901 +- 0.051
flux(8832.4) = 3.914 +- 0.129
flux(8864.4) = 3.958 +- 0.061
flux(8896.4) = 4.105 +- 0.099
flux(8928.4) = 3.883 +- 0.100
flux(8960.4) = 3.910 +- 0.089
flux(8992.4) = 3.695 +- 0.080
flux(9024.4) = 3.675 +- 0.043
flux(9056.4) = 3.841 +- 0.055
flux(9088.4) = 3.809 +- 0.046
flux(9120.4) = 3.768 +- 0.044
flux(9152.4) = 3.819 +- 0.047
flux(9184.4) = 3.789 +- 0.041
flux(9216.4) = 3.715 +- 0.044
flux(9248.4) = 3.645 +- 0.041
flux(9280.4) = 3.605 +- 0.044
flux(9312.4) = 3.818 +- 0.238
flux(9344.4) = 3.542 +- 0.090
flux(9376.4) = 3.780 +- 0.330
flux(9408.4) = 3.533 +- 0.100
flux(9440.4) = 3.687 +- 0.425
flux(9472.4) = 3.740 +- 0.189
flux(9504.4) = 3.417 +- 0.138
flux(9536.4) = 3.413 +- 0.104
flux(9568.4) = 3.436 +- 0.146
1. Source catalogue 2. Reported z 0.000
